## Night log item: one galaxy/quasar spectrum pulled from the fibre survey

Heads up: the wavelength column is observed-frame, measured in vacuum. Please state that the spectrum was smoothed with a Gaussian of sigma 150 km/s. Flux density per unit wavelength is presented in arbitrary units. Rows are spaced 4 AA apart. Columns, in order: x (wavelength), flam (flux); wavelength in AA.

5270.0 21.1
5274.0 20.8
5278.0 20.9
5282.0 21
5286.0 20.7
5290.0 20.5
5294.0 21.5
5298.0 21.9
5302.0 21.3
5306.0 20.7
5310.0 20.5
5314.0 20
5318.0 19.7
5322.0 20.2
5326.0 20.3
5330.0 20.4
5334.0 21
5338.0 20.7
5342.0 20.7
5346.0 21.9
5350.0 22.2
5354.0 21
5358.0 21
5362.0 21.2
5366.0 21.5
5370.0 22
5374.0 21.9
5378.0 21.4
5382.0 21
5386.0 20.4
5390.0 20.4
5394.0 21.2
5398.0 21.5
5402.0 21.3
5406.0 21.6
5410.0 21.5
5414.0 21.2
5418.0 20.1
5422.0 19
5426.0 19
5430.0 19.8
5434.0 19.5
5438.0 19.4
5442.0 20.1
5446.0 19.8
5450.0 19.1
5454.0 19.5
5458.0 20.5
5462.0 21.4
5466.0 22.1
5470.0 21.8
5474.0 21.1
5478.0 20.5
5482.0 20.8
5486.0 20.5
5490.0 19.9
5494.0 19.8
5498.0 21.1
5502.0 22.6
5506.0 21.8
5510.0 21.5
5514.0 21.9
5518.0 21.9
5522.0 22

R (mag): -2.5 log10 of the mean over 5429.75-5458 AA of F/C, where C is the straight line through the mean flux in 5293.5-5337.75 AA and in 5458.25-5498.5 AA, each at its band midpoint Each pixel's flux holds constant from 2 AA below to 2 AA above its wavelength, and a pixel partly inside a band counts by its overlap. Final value 0.06 mag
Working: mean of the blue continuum 20.7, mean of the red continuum 20.9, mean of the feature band 19.7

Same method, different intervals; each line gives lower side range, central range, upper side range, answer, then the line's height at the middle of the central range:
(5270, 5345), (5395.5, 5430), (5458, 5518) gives 0.021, 21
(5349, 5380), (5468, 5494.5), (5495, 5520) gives 0.052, 21.7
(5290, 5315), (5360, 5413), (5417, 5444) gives -0.066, 20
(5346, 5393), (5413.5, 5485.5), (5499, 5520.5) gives 0.073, 21.6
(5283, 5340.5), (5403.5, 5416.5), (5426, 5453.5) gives -0.082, 19.8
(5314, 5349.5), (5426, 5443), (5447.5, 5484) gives 0.061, 20.7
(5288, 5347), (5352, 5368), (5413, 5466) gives -0.038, 20.5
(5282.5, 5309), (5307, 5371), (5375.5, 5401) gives 0.009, 21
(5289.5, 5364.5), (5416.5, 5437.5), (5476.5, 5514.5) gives 0.081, 21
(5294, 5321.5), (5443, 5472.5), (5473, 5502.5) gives 0.005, 20.7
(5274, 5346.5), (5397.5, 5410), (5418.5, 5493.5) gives -0.056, 20.4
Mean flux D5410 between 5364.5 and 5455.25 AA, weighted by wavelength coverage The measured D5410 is 20.5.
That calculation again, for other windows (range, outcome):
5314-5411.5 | 21.1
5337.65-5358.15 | 21.3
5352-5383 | 21.4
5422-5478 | 20.2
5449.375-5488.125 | 20.8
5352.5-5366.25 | 21.1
